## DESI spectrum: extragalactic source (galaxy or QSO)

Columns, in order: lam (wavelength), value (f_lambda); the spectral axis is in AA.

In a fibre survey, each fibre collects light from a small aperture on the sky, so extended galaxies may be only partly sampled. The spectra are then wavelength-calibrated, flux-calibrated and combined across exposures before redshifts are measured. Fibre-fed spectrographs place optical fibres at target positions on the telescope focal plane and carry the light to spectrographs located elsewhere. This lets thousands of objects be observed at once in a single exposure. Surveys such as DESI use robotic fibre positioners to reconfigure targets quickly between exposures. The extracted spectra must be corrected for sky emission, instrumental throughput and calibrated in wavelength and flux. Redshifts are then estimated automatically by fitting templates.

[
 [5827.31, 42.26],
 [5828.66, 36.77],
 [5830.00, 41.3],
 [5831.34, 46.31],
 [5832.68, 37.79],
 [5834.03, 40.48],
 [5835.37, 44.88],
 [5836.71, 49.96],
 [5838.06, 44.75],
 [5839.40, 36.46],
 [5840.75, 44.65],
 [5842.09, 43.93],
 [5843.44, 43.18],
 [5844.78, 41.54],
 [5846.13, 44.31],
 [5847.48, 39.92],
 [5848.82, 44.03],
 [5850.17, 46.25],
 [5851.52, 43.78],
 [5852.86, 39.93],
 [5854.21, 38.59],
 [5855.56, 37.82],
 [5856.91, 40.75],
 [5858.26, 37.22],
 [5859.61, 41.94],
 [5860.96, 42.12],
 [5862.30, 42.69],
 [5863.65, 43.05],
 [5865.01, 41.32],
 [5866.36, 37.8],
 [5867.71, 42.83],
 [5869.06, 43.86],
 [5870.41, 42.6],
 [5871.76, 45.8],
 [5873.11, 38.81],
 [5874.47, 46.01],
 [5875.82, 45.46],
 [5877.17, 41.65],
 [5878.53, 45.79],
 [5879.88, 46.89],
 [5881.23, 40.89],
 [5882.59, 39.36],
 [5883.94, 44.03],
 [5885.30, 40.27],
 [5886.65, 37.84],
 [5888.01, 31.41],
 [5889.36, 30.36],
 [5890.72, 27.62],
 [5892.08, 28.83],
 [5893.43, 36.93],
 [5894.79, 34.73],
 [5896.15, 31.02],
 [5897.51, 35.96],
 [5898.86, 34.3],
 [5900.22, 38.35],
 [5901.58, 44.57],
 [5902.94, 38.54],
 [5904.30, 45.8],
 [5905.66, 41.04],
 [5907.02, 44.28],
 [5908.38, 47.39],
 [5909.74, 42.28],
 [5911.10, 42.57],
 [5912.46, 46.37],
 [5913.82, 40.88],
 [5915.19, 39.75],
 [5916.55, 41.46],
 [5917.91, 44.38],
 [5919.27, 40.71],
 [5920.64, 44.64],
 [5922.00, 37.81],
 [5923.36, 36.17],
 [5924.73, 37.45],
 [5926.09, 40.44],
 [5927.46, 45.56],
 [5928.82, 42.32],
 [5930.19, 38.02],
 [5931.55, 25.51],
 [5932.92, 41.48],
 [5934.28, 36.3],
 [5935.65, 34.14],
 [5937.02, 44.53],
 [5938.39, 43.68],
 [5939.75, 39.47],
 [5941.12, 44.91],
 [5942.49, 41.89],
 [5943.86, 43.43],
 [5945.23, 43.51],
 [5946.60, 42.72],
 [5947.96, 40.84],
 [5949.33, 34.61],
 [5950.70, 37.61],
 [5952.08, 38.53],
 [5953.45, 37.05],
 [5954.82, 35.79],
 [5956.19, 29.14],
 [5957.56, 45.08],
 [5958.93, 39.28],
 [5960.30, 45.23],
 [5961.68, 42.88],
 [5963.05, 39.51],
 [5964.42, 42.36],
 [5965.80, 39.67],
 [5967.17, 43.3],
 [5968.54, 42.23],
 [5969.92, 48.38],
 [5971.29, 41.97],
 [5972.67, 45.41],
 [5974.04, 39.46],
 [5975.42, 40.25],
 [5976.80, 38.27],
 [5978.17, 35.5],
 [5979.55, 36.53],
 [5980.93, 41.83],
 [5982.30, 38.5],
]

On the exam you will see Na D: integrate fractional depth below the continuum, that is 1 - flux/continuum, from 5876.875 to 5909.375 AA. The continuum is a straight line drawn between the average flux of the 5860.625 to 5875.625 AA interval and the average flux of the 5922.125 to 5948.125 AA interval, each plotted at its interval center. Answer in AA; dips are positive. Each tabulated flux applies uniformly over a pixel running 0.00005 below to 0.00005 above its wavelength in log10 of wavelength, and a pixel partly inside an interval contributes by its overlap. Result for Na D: 2.3 AA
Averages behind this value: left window 42.6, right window 40.1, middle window 38.7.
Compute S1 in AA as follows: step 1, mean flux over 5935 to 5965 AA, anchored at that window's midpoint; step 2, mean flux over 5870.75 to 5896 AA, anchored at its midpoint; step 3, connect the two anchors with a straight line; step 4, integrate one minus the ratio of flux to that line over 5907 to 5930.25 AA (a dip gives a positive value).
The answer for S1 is -1.3 AA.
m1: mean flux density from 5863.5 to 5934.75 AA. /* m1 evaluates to 40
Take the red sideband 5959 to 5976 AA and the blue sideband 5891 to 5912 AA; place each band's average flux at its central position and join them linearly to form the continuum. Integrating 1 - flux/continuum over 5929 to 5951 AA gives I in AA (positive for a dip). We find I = 0.7 AA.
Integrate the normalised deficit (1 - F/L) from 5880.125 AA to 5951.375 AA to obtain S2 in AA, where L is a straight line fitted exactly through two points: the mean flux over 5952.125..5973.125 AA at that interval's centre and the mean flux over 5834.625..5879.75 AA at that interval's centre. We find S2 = 3.9 AA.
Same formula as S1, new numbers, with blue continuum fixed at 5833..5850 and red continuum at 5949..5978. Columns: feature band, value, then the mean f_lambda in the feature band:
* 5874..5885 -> -0.35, 43.6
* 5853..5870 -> 0.73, 40.8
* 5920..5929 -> 0.15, 40.5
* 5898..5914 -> -0.21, 42.2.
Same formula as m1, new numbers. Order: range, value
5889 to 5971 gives 39.8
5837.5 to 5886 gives 42.2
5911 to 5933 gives 40.2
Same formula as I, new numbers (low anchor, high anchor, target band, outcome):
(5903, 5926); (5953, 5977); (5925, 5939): 0.8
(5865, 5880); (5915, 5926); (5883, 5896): 2.3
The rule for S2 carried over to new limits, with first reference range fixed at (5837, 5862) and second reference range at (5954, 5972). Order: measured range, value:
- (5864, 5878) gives -0.31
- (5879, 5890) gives 0.69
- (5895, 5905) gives 0.80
